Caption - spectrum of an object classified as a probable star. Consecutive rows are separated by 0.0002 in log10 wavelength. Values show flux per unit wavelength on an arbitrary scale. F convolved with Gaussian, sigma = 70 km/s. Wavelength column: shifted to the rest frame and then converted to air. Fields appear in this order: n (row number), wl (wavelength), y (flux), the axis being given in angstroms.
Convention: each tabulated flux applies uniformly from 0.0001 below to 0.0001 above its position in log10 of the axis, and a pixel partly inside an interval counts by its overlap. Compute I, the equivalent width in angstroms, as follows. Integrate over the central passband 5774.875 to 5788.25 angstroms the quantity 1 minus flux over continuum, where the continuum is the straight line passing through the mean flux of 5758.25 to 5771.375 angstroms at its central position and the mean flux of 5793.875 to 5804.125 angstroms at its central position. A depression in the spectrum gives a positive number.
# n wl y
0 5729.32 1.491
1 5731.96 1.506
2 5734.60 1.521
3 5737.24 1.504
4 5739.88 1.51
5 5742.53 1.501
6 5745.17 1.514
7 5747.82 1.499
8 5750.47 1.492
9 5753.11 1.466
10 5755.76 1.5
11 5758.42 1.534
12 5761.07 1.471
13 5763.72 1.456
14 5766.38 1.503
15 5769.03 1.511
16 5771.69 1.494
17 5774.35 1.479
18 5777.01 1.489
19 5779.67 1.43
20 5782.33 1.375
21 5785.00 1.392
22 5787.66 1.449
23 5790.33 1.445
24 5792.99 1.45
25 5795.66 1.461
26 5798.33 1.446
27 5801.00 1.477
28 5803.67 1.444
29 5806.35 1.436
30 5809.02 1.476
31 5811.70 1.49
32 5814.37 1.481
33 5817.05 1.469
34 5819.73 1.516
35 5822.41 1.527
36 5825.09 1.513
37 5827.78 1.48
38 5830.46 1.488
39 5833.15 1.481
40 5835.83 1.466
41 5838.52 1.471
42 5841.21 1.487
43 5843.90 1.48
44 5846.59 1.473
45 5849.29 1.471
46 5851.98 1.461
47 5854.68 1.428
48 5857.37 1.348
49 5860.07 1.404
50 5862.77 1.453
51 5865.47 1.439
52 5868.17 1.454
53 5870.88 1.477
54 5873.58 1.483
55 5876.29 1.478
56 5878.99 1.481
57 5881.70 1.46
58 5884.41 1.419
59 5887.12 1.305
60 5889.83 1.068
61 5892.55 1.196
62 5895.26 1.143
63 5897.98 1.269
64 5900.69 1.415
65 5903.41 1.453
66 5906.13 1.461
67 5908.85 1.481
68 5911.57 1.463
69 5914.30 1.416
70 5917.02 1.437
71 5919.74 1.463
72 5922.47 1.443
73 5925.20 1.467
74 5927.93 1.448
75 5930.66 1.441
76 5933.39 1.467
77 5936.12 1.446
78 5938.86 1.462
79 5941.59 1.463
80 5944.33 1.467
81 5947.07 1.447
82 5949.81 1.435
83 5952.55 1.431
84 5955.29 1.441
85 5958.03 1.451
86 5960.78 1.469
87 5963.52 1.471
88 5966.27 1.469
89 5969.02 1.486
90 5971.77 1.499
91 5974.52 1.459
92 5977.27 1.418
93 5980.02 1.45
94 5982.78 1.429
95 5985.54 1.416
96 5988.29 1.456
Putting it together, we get 0.4 angstroms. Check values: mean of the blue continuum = 1.49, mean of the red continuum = 1.46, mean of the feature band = 1.43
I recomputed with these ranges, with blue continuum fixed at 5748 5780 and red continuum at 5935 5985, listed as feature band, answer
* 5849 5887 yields 0.7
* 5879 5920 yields 2.8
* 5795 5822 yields 0.2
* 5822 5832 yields -0.2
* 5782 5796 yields 0.5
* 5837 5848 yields 0.0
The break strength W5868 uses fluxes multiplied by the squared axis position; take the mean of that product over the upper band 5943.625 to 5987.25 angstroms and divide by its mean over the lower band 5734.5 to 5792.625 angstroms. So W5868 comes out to 1.1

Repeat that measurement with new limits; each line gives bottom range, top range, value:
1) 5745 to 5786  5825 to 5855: 1.03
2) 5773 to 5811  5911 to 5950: 1.05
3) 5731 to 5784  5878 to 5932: 0.98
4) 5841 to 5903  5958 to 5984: 1.08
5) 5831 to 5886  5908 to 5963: 1.02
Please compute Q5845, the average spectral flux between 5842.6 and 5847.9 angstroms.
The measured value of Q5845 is 1.48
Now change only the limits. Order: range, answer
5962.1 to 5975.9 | 1.48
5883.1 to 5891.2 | 1.26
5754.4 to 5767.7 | 1.49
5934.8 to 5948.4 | 1.46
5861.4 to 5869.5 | 1.45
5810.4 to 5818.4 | 1.48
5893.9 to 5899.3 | 1.21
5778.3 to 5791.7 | 1.42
